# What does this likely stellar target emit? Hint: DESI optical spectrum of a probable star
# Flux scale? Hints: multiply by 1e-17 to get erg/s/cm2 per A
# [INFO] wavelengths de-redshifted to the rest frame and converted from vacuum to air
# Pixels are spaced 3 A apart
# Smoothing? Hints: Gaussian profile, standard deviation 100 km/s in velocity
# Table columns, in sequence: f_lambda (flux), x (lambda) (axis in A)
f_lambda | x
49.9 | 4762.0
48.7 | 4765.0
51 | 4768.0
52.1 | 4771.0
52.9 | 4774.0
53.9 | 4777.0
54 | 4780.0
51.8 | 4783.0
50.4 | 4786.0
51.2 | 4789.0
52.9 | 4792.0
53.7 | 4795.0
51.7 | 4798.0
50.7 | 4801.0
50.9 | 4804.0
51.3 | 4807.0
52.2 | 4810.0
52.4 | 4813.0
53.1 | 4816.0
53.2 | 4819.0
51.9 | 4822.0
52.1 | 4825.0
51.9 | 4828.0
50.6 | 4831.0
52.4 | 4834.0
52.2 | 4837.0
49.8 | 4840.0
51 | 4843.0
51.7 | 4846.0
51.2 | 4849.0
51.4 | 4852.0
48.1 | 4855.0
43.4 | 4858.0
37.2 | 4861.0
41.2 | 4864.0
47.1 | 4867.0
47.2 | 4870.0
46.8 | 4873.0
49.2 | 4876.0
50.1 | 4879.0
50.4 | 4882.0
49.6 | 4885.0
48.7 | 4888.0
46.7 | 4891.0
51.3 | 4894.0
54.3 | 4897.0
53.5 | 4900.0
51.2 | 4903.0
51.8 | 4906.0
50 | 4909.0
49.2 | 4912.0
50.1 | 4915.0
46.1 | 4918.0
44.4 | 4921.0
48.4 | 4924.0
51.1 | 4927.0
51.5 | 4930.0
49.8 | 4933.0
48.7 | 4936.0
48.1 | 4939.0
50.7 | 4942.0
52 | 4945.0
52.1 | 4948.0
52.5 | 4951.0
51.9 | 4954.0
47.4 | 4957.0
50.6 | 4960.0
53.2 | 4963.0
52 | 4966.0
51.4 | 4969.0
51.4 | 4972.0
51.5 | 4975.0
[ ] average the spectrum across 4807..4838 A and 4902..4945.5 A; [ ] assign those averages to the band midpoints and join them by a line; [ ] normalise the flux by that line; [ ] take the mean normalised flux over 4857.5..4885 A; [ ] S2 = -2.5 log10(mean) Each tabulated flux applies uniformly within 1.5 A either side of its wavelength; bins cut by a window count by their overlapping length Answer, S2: 0.11 mag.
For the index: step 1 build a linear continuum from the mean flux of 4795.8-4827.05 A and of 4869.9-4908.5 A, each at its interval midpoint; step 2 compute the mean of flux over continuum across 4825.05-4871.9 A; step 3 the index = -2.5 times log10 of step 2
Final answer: 0.06 mag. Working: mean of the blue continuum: 52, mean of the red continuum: 50.2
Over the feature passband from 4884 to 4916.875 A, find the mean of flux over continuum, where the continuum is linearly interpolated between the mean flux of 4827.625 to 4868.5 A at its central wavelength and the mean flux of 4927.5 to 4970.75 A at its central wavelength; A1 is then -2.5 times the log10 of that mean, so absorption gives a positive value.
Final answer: -0.02 mag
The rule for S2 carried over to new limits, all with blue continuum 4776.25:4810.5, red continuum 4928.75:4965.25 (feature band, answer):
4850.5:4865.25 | 0.163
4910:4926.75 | 0.066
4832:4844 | 0.006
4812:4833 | -0.008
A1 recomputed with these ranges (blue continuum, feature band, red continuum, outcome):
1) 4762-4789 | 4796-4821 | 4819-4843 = -0.01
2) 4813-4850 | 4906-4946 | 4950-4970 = 0.05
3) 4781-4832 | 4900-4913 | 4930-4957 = 0.00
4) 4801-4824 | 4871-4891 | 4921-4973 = 0.05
